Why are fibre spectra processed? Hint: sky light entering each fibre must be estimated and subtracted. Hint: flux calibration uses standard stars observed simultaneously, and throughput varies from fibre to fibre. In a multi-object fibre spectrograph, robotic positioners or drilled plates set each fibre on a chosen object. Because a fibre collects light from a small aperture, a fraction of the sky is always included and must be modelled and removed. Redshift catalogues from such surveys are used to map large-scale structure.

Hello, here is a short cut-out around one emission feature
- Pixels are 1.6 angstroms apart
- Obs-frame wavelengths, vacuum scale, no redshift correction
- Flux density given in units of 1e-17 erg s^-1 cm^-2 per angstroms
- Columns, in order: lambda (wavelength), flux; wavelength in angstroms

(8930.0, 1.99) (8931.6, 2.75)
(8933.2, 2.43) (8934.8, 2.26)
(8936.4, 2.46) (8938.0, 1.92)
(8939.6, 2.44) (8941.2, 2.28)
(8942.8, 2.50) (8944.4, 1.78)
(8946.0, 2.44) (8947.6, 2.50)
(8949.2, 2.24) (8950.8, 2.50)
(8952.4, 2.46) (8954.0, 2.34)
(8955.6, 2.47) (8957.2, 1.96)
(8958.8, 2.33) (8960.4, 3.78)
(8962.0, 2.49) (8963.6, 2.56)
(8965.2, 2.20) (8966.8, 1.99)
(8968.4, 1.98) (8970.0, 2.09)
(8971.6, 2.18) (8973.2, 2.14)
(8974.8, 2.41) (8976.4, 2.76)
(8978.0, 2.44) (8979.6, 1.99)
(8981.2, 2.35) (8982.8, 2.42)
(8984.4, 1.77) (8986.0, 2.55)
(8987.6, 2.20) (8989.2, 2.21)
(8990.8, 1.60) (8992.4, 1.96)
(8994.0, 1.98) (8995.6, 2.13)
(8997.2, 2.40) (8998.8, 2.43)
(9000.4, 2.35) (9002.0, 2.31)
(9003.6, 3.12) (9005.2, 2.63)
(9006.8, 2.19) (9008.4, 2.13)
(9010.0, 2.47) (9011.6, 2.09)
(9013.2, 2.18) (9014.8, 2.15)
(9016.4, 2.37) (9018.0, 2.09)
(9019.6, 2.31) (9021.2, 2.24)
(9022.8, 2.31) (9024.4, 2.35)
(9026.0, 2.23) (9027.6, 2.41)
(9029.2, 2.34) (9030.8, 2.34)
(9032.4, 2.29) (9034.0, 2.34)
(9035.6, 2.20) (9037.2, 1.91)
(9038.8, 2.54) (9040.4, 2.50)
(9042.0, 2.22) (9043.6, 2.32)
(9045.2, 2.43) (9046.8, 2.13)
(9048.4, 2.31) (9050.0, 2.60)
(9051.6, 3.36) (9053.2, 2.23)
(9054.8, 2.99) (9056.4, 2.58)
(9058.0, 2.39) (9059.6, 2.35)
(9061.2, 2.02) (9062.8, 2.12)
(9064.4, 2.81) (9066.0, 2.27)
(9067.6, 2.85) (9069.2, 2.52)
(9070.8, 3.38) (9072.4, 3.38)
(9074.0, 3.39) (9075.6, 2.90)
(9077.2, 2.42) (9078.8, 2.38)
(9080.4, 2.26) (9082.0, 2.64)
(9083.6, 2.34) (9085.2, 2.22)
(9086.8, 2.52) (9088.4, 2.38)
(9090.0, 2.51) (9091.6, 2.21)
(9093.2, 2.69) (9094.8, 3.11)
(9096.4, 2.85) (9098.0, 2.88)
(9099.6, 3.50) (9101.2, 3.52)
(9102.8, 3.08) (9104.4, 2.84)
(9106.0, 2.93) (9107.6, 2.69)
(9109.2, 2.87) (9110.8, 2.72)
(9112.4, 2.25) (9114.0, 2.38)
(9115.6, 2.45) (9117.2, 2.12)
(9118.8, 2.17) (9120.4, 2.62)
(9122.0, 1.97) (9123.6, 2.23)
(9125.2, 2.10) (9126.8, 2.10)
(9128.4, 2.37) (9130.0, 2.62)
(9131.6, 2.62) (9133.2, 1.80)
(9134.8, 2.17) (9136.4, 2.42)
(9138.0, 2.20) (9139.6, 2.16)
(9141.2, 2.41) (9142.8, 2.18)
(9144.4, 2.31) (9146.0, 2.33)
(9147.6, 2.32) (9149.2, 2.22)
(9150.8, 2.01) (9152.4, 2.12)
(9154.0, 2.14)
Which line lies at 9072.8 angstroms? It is H-alpha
